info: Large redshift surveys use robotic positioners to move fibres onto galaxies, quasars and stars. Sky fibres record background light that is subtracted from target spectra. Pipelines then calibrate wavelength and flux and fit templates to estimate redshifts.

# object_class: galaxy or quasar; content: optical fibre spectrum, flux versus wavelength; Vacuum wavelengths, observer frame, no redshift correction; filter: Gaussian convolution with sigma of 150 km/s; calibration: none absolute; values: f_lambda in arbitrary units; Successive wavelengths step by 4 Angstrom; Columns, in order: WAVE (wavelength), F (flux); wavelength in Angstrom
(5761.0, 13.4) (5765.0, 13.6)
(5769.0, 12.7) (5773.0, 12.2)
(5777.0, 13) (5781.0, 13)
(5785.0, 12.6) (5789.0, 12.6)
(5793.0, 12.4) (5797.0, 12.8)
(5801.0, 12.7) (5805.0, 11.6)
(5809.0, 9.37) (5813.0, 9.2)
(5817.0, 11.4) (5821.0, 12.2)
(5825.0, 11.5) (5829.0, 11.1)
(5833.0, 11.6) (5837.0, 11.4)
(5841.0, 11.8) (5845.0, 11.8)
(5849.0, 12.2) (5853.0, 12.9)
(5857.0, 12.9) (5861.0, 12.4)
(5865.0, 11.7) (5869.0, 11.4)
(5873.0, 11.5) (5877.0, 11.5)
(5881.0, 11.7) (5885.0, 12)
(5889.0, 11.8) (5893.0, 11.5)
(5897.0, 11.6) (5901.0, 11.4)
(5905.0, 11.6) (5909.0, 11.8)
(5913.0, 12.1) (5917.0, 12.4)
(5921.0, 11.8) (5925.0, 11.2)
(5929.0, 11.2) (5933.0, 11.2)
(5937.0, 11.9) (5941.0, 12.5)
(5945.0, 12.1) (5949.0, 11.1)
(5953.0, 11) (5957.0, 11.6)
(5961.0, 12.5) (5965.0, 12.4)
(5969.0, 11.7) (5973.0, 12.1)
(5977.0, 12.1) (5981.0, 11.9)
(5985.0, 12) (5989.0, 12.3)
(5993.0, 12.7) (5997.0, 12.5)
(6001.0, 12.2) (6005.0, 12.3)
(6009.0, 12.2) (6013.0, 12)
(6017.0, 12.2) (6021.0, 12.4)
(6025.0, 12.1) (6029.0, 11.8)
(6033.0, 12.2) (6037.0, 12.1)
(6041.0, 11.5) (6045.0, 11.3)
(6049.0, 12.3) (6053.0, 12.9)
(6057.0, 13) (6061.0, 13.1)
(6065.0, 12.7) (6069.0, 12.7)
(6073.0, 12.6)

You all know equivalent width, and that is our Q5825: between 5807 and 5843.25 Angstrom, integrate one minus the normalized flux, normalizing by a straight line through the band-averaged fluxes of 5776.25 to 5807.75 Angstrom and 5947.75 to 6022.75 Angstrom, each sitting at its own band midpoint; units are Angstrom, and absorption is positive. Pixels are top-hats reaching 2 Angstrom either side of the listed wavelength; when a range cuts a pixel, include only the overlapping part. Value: 3.9 Angstrom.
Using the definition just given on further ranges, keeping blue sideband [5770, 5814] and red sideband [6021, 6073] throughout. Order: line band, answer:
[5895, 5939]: 1.9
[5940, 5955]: 0.7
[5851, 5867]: -0.5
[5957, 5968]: 0.0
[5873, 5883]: 0.5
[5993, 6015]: 0.0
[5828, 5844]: 0.7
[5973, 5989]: 0.3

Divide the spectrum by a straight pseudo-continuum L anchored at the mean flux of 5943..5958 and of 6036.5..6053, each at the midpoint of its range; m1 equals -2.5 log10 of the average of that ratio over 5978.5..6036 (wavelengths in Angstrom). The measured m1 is -0.04 mag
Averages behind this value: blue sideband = 11.4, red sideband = 11.9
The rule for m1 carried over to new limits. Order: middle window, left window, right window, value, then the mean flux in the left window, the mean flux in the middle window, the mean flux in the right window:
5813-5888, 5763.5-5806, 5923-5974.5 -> 0.05 mag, 12.7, 11.8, 11.7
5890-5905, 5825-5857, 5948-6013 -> 0.04 mag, 11.9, 11.5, 12.1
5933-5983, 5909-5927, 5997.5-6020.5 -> 0.01 mag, 11.9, 11.9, 12.2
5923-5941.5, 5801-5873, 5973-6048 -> 0.03 mag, 11.6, 11.5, 12.1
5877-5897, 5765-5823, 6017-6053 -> 0.03 mag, 12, 11.7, 12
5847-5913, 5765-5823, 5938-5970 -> 0.01 mag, 12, 11.9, 11.9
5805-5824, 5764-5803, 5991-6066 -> 0.18 mag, 12.7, 10.7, 12.3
